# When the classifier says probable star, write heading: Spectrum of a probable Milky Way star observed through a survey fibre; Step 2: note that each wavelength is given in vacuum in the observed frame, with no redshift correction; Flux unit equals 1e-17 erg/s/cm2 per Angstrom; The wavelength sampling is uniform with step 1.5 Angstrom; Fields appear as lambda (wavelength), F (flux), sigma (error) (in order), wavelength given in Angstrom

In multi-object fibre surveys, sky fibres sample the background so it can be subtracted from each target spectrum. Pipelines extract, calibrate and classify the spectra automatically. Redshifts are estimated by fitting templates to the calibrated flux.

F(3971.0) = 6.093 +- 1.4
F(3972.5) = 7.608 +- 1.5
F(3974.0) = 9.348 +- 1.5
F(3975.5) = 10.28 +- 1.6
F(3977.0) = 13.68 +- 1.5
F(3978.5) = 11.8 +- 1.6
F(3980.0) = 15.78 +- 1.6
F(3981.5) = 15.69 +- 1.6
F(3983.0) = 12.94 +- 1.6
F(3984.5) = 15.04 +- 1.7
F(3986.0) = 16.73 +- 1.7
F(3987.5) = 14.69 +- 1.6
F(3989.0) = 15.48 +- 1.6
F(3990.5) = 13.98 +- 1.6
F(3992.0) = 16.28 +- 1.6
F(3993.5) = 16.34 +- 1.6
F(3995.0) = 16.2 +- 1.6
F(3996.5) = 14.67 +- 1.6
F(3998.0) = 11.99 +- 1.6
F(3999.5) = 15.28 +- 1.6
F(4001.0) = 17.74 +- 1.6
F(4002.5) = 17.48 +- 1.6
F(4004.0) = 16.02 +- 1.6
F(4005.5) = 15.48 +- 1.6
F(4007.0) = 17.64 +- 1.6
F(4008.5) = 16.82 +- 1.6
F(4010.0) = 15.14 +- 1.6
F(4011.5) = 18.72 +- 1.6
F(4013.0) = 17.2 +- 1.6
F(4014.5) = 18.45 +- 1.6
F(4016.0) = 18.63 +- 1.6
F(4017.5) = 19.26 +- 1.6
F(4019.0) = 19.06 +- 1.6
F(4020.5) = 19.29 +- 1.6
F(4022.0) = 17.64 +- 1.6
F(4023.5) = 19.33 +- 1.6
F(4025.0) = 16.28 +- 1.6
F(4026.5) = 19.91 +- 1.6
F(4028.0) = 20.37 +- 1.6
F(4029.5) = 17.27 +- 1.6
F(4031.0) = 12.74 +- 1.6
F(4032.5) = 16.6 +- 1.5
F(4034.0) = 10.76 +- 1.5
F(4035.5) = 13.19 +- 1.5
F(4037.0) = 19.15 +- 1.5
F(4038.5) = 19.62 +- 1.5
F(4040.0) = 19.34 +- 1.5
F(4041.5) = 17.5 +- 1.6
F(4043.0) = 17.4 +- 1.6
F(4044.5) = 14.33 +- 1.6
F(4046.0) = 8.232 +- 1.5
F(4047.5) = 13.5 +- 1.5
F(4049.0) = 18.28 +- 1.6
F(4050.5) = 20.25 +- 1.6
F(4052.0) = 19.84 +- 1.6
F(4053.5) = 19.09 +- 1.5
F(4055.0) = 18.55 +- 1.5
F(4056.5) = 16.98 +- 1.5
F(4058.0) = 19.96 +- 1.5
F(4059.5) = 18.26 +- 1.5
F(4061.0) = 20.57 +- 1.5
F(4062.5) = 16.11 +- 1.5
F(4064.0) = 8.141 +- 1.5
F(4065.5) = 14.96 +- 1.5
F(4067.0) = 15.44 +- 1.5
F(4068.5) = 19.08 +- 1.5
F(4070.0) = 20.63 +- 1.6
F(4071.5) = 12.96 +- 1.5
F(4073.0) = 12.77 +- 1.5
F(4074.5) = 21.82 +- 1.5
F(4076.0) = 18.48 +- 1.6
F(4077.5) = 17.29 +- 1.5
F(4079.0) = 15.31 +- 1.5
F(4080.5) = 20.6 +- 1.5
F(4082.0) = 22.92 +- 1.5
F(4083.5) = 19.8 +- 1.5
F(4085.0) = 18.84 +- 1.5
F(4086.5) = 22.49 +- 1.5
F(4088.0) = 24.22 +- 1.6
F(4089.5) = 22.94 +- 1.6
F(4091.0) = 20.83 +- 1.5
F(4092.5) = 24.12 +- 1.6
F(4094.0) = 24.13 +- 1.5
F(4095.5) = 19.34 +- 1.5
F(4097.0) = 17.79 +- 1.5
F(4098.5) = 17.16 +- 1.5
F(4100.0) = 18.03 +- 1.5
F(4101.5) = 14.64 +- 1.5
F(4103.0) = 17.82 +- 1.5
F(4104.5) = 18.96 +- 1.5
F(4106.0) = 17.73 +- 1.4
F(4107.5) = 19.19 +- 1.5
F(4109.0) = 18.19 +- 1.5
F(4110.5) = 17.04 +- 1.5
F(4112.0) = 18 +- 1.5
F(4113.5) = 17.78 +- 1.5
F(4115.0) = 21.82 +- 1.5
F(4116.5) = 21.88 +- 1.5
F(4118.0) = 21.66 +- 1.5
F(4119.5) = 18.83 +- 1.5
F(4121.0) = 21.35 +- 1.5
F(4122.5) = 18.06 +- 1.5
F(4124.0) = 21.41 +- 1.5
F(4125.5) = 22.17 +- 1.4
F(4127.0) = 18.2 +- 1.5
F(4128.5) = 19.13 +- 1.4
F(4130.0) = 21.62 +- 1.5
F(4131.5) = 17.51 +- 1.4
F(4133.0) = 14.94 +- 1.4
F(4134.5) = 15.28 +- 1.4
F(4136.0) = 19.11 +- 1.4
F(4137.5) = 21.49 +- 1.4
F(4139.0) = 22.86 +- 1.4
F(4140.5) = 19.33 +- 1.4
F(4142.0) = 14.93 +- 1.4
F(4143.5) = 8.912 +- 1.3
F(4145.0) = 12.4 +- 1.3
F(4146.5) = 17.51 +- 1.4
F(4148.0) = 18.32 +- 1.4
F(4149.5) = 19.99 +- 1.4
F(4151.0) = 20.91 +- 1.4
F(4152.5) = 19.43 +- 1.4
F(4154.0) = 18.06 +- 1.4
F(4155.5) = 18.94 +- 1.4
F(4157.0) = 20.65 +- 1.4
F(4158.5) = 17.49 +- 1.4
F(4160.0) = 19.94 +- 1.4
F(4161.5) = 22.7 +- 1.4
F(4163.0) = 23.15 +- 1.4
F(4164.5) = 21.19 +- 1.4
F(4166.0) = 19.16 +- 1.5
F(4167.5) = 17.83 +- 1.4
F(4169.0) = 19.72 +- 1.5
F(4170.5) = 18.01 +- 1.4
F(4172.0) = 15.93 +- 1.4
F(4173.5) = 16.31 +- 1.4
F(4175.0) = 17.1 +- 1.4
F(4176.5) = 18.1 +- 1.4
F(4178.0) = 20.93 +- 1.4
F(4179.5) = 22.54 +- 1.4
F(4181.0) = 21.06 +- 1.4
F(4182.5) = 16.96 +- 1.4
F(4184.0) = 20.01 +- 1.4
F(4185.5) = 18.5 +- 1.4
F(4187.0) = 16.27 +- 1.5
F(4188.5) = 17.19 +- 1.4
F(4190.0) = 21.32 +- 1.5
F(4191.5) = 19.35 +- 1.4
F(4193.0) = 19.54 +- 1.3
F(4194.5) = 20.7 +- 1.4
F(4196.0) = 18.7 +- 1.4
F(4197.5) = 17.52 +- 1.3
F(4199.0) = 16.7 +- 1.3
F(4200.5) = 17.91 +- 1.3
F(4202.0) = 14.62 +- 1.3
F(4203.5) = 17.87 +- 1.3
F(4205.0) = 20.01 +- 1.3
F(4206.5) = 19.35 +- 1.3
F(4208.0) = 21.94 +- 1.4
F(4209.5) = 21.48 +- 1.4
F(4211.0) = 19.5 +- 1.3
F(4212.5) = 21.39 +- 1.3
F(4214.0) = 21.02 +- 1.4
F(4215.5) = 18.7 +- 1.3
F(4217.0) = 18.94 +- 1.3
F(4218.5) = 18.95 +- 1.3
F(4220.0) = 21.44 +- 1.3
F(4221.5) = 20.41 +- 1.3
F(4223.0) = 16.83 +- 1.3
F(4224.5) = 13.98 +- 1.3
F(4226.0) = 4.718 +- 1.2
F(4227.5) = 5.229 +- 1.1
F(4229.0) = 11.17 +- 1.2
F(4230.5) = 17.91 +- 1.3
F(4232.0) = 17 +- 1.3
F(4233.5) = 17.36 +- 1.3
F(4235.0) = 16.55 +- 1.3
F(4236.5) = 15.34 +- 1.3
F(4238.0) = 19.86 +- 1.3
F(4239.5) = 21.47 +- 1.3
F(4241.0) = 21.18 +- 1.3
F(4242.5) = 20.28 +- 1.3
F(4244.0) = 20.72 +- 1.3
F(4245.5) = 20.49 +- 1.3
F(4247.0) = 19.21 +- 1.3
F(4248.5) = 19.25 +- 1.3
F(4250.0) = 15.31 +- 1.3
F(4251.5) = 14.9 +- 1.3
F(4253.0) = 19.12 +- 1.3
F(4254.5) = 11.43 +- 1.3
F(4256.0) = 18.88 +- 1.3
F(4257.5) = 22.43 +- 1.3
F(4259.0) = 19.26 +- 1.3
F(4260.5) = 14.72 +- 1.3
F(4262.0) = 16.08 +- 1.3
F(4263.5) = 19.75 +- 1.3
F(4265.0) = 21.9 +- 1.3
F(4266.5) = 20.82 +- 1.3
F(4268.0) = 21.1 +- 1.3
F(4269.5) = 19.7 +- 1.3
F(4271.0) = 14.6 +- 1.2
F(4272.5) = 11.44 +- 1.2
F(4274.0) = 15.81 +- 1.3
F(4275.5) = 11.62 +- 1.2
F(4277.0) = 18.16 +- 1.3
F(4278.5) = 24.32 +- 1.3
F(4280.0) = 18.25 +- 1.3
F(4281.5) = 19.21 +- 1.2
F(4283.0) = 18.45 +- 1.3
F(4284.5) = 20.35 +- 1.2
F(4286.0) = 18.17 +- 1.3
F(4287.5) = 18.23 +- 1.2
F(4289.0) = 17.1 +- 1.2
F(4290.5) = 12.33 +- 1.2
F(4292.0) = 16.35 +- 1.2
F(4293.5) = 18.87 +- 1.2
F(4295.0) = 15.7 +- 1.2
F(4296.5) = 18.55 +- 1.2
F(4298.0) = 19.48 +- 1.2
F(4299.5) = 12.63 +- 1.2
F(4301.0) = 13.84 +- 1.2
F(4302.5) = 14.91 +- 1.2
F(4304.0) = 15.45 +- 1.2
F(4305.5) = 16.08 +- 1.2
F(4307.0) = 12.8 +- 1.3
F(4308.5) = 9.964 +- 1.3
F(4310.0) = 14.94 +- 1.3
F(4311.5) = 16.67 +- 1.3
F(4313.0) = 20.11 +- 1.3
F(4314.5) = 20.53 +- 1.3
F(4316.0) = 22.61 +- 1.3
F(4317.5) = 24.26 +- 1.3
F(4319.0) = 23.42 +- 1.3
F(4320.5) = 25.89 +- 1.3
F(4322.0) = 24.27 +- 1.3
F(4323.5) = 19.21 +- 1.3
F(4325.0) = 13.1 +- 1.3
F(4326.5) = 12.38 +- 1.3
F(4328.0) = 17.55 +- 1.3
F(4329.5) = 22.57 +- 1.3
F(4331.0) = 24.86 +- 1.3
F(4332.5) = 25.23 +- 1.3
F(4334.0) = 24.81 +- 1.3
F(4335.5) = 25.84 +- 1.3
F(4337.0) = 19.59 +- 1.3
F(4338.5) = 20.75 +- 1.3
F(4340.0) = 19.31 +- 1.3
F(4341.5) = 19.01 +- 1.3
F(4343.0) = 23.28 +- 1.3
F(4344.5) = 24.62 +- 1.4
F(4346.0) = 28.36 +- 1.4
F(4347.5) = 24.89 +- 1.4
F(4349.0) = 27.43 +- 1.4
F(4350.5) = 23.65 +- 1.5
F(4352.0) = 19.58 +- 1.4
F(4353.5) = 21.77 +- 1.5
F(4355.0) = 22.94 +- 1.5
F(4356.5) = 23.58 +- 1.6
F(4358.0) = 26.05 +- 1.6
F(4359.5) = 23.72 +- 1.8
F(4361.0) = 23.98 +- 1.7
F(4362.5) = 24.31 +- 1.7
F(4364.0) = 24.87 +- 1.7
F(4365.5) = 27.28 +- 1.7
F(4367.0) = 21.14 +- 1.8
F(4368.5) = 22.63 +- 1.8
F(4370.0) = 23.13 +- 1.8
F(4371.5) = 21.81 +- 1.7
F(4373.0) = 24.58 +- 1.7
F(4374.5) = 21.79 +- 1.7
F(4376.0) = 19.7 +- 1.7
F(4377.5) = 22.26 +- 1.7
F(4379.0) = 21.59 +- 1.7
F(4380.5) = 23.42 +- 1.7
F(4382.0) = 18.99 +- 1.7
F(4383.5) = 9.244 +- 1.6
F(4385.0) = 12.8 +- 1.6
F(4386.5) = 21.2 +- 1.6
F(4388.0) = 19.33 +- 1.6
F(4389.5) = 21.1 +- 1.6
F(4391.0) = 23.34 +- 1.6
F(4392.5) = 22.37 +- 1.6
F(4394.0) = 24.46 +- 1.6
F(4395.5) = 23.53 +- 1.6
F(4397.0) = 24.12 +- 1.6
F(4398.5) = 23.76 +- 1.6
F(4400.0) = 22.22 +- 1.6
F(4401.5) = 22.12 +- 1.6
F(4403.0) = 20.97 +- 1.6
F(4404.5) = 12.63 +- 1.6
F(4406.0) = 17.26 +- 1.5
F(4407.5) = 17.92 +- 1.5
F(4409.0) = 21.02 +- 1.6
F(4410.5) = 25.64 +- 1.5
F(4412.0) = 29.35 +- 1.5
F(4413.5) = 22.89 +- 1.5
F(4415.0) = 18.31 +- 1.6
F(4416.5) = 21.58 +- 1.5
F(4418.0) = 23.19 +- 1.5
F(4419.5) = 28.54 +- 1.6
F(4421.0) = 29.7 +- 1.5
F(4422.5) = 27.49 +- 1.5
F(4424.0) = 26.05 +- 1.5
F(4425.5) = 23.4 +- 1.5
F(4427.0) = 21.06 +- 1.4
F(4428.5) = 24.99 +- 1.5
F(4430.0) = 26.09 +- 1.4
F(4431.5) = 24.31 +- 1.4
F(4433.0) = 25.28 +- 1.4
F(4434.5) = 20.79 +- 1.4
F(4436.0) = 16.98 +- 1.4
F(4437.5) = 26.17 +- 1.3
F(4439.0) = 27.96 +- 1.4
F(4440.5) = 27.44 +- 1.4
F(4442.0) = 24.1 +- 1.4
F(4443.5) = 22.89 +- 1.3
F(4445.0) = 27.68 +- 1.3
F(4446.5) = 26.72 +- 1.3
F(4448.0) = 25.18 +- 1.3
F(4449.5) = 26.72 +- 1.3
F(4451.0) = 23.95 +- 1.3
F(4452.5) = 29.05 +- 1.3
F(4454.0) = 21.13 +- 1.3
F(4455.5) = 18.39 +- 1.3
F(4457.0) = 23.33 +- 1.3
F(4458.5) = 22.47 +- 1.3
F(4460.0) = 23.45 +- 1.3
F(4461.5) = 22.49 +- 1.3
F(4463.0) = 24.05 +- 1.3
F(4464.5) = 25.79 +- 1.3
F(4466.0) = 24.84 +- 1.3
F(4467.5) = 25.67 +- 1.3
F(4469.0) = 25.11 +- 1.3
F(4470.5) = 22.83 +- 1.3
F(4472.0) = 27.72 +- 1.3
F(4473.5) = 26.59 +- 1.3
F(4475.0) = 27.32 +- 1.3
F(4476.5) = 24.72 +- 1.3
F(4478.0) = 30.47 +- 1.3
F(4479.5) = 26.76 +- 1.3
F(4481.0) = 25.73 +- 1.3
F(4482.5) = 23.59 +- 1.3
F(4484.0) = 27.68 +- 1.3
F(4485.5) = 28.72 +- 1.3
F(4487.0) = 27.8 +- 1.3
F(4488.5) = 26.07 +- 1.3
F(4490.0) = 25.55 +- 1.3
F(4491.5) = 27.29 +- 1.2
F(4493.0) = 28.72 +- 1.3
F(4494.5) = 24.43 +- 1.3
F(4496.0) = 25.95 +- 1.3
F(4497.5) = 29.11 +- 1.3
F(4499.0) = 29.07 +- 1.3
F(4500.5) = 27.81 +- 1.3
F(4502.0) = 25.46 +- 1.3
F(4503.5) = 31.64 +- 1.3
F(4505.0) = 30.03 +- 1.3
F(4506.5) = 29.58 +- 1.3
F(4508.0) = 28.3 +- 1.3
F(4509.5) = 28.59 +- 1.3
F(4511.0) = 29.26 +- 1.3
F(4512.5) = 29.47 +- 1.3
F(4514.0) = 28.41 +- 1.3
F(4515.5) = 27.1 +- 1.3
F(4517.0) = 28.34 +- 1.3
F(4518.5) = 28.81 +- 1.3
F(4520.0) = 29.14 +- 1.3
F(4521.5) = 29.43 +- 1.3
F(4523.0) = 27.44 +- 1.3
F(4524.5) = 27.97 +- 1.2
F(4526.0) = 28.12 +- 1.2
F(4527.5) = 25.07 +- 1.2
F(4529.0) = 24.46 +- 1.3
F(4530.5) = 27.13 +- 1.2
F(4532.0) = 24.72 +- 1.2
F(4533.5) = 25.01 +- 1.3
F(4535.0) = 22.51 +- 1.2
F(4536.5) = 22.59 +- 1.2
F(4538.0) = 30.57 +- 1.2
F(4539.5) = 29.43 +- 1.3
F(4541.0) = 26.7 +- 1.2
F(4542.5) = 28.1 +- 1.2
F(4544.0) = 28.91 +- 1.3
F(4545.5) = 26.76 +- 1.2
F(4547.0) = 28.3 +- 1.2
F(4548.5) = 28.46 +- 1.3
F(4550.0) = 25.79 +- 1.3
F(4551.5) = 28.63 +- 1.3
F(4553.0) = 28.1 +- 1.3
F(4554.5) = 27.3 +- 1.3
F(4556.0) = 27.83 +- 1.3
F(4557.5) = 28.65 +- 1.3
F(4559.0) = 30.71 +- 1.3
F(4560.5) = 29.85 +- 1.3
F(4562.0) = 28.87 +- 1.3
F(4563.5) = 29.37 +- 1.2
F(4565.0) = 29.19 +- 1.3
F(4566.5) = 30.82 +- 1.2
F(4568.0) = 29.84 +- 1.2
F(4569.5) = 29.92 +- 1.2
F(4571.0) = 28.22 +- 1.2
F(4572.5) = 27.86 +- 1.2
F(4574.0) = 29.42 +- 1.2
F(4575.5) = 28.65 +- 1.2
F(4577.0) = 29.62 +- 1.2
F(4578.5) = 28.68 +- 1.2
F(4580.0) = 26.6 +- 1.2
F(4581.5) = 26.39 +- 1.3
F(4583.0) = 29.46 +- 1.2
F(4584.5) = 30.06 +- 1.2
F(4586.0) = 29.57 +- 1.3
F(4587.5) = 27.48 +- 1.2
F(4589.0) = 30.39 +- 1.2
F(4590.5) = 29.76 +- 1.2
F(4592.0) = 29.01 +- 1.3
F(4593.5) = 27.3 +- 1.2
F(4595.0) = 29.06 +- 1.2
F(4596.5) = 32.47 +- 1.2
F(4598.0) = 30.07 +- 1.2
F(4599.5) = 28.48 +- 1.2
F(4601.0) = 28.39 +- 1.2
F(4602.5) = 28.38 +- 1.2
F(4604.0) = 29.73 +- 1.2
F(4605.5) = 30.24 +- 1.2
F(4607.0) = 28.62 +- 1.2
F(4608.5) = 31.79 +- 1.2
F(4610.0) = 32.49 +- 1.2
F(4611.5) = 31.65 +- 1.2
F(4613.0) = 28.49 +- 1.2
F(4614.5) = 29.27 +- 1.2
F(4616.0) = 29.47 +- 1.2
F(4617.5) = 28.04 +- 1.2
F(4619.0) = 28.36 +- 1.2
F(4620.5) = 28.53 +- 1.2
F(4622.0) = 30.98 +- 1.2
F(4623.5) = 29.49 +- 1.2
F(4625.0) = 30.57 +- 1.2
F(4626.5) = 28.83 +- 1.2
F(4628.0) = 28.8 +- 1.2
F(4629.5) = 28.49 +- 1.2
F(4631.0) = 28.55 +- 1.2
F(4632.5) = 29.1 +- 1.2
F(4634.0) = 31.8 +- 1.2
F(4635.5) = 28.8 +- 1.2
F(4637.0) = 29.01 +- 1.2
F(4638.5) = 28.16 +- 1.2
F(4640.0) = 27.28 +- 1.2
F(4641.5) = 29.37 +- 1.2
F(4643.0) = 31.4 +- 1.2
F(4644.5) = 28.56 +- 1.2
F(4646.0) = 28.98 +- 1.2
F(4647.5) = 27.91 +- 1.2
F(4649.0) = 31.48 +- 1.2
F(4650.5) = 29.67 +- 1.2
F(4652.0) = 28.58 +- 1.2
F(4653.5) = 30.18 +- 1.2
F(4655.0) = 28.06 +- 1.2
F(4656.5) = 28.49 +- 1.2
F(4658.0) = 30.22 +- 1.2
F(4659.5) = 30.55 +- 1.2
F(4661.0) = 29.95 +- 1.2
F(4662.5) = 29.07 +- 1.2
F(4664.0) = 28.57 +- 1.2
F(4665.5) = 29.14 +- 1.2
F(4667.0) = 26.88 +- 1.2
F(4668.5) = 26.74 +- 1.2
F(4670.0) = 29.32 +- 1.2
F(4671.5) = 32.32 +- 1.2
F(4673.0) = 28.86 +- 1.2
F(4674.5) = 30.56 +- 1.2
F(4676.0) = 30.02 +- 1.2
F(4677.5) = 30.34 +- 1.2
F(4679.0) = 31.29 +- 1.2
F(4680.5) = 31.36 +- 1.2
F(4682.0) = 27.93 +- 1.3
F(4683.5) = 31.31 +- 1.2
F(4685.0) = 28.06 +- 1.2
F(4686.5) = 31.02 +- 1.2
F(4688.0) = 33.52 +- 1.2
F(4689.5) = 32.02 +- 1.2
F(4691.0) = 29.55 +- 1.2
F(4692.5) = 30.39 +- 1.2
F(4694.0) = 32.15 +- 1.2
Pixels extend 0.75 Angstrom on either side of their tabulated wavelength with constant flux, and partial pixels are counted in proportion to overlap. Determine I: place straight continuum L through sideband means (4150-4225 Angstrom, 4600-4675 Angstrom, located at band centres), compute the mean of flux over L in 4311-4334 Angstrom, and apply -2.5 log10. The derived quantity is 0.06 mag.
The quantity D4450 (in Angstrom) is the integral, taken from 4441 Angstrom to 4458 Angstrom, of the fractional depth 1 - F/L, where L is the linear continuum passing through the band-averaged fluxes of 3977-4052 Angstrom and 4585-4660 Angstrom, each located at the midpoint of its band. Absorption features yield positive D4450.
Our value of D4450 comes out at 0.8 Angstrom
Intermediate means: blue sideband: 16.4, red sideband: 29.4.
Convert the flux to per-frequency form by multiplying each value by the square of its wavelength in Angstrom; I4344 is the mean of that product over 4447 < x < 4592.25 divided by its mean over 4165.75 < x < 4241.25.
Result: 1.8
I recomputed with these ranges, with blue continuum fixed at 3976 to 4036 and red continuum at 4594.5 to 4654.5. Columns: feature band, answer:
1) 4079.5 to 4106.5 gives -0.118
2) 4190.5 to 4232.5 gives 0.167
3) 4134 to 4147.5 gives 0.129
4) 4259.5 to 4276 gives 0.259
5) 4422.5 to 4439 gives 0.063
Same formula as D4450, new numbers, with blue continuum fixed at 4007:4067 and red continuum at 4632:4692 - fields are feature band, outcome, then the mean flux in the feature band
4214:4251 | 6.6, 17.2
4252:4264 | 2.2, 17.6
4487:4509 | -1.2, 27.8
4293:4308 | 4.5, 15.7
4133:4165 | 1.3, 18.6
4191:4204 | 1.4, 18.1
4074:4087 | -1.2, 19.6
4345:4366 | -0.8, 24.4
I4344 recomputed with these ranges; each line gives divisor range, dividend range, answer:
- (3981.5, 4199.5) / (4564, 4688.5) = 2.08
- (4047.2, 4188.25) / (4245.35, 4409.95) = 1.17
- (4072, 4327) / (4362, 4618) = 1.62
